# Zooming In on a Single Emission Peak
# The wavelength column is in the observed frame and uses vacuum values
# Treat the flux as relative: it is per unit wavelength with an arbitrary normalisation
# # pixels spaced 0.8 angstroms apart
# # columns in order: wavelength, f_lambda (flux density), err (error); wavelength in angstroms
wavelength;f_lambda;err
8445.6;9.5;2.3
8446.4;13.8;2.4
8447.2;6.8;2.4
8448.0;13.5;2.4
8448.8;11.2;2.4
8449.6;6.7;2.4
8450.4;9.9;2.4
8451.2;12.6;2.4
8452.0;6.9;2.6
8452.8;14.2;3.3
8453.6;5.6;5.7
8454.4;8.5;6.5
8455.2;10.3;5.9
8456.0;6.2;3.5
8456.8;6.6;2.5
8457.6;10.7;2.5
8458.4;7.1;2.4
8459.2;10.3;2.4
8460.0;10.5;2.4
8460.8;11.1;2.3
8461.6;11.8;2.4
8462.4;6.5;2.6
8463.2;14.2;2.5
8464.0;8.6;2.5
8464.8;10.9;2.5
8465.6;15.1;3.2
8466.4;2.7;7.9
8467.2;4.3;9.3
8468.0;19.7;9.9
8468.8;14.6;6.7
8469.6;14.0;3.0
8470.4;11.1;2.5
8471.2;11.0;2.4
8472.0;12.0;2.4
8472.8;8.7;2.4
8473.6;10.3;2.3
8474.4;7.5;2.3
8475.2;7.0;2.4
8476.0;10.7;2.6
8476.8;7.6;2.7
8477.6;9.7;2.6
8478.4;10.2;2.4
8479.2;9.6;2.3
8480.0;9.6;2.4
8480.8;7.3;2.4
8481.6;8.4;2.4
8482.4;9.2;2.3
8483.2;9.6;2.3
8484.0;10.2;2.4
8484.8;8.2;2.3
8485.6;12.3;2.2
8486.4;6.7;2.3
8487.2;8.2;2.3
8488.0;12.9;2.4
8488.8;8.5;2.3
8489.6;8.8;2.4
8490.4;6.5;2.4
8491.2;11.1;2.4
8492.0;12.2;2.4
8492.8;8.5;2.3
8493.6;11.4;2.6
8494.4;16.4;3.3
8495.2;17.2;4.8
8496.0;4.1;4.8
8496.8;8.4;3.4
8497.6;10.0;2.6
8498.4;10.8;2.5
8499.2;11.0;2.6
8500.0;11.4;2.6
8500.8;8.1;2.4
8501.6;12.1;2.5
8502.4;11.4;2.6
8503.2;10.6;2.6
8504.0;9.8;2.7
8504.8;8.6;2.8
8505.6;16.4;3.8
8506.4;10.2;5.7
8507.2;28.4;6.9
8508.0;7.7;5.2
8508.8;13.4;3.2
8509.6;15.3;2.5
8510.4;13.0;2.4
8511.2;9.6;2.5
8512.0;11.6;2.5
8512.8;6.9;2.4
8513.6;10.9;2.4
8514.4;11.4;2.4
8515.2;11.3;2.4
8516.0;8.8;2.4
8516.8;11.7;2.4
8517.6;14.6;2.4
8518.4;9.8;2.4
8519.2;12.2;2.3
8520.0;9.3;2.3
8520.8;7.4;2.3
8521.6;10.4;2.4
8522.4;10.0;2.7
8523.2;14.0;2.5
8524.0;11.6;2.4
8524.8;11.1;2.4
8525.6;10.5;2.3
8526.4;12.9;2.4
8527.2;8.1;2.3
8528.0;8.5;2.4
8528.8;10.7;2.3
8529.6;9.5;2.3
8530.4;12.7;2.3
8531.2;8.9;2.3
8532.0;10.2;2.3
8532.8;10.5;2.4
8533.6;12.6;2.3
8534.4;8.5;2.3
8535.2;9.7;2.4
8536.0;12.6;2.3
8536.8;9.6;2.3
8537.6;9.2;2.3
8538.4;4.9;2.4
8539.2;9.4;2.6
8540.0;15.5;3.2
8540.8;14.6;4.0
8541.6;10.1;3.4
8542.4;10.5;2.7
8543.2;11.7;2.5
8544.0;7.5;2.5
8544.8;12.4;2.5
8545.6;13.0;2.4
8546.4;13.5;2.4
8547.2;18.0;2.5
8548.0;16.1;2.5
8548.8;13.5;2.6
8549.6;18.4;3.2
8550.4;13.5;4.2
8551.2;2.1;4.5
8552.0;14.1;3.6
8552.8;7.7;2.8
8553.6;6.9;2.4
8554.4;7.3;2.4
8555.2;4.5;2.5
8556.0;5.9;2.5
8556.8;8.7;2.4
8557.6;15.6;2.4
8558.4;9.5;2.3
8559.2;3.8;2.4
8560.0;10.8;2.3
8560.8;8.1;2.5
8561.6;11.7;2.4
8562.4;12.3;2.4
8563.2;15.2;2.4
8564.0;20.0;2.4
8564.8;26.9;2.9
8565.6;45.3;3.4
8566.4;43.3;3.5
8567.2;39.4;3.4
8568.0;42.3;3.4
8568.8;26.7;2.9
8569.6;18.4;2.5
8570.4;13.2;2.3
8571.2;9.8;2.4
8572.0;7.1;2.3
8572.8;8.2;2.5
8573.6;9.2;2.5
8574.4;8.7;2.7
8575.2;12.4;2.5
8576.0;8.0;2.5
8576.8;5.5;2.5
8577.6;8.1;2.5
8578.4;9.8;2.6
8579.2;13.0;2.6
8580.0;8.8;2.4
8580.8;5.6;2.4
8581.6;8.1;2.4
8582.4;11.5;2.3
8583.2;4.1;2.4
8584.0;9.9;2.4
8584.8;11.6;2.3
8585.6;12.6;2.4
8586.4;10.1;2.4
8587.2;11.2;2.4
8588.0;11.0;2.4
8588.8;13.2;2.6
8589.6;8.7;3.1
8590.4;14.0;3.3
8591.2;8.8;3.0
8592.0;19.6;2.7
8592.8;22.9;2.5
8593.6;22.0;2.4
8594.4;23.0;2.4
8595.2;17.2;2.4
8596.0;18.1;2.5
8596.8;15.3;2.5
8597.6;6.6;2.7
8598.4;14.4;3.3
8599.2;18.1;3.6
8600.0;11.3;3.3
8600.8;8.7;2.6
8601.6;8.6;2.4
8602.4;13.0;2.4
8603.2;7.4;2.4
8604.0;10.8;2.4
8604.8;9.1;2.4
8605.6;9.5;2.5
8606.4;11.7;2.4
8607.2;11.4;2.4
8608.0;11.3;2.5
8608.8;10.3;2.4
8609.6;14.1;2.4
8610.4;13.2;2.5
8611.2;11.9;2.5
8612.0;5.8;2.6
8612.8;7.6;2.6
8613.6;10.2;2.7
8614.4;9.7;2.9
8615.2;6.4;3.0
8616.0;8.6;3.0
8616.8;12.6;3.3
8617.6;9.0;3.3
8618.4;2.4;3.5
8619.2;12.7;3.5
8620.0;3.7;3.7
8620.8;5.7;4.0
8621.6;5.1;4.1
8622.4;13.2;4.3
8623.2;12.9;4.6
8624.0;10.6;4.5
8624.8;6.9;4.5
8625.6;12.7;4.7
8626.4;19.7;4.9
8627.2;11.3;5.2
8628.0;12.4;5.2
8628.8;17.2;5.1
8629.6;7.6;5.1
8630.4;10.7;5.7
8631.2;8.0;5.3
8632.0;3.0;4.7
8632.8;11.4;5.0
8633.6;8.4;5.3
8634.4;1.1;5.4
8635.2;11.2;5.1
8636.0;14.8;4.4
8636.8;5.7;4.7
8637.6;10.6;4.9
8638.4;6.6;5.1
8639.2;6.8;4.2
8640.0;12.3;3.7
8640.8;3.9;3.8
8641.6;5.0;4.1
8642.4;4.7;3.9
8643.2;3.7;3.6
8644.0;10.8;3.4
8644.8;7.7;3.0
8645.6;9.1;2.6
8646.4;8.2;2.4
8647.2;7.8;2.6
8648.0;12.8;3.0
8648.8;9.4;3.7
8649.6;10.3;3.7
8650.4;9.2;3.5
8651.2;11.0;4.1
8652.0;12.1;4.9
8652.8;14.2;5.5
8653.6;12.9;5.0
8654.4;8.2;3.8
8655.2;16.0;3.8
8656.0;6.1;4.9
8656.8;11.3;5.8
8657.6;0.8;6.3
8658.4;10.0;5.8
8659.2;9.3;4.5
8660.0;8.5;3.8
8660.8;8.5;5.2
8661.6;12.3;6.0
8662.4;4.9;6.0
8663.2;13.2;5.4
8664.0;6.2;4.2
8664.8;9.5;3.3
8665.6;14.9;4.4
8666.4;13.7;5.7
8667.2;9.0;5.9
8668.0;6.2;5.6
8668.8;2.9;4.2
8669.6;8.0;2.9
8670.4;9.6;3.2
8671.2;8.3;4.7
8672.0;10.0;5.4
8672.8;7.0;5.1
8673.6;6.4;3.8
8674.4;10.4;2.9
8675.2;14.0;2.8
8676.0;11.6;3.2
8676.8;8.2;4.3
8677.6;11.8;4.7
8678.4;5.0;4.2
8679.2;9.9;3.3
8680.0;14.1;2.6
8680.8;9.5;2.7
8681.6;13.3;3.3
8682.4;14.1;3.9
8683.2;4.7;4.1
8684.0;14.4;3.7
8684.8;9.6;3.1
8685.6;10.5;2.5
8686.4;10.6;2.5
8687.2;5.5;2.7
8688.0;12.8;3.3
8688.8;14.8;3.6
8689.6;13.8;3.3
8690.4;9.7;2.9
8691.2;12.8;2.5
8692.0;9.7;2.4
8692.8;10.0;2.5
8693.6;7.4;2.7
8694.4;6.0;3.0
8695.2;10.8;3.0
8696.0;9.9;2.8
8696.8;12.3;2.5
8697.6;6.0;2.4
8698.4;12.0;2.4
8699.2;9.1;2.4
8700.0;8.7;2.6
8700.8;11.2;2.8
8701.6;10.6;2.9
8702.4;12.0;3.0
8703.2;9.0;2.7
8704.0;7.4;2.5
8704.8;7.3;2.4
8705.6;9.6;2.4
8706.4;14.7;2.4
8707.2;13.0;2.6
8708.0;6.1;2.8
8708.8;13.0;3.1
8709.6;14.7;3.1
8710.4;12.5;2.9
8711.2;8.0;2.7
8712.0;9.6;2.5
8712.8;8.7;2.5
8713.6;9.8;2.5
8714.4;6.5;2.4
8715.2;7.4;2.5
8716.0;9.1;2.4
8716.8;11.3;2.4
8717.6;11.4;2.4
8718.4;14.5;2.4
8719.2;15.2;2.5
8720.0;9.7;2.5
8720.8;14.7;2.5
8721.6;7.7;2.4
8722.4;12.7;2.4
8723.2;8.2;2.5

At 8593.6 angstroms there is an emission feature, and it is [N II]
